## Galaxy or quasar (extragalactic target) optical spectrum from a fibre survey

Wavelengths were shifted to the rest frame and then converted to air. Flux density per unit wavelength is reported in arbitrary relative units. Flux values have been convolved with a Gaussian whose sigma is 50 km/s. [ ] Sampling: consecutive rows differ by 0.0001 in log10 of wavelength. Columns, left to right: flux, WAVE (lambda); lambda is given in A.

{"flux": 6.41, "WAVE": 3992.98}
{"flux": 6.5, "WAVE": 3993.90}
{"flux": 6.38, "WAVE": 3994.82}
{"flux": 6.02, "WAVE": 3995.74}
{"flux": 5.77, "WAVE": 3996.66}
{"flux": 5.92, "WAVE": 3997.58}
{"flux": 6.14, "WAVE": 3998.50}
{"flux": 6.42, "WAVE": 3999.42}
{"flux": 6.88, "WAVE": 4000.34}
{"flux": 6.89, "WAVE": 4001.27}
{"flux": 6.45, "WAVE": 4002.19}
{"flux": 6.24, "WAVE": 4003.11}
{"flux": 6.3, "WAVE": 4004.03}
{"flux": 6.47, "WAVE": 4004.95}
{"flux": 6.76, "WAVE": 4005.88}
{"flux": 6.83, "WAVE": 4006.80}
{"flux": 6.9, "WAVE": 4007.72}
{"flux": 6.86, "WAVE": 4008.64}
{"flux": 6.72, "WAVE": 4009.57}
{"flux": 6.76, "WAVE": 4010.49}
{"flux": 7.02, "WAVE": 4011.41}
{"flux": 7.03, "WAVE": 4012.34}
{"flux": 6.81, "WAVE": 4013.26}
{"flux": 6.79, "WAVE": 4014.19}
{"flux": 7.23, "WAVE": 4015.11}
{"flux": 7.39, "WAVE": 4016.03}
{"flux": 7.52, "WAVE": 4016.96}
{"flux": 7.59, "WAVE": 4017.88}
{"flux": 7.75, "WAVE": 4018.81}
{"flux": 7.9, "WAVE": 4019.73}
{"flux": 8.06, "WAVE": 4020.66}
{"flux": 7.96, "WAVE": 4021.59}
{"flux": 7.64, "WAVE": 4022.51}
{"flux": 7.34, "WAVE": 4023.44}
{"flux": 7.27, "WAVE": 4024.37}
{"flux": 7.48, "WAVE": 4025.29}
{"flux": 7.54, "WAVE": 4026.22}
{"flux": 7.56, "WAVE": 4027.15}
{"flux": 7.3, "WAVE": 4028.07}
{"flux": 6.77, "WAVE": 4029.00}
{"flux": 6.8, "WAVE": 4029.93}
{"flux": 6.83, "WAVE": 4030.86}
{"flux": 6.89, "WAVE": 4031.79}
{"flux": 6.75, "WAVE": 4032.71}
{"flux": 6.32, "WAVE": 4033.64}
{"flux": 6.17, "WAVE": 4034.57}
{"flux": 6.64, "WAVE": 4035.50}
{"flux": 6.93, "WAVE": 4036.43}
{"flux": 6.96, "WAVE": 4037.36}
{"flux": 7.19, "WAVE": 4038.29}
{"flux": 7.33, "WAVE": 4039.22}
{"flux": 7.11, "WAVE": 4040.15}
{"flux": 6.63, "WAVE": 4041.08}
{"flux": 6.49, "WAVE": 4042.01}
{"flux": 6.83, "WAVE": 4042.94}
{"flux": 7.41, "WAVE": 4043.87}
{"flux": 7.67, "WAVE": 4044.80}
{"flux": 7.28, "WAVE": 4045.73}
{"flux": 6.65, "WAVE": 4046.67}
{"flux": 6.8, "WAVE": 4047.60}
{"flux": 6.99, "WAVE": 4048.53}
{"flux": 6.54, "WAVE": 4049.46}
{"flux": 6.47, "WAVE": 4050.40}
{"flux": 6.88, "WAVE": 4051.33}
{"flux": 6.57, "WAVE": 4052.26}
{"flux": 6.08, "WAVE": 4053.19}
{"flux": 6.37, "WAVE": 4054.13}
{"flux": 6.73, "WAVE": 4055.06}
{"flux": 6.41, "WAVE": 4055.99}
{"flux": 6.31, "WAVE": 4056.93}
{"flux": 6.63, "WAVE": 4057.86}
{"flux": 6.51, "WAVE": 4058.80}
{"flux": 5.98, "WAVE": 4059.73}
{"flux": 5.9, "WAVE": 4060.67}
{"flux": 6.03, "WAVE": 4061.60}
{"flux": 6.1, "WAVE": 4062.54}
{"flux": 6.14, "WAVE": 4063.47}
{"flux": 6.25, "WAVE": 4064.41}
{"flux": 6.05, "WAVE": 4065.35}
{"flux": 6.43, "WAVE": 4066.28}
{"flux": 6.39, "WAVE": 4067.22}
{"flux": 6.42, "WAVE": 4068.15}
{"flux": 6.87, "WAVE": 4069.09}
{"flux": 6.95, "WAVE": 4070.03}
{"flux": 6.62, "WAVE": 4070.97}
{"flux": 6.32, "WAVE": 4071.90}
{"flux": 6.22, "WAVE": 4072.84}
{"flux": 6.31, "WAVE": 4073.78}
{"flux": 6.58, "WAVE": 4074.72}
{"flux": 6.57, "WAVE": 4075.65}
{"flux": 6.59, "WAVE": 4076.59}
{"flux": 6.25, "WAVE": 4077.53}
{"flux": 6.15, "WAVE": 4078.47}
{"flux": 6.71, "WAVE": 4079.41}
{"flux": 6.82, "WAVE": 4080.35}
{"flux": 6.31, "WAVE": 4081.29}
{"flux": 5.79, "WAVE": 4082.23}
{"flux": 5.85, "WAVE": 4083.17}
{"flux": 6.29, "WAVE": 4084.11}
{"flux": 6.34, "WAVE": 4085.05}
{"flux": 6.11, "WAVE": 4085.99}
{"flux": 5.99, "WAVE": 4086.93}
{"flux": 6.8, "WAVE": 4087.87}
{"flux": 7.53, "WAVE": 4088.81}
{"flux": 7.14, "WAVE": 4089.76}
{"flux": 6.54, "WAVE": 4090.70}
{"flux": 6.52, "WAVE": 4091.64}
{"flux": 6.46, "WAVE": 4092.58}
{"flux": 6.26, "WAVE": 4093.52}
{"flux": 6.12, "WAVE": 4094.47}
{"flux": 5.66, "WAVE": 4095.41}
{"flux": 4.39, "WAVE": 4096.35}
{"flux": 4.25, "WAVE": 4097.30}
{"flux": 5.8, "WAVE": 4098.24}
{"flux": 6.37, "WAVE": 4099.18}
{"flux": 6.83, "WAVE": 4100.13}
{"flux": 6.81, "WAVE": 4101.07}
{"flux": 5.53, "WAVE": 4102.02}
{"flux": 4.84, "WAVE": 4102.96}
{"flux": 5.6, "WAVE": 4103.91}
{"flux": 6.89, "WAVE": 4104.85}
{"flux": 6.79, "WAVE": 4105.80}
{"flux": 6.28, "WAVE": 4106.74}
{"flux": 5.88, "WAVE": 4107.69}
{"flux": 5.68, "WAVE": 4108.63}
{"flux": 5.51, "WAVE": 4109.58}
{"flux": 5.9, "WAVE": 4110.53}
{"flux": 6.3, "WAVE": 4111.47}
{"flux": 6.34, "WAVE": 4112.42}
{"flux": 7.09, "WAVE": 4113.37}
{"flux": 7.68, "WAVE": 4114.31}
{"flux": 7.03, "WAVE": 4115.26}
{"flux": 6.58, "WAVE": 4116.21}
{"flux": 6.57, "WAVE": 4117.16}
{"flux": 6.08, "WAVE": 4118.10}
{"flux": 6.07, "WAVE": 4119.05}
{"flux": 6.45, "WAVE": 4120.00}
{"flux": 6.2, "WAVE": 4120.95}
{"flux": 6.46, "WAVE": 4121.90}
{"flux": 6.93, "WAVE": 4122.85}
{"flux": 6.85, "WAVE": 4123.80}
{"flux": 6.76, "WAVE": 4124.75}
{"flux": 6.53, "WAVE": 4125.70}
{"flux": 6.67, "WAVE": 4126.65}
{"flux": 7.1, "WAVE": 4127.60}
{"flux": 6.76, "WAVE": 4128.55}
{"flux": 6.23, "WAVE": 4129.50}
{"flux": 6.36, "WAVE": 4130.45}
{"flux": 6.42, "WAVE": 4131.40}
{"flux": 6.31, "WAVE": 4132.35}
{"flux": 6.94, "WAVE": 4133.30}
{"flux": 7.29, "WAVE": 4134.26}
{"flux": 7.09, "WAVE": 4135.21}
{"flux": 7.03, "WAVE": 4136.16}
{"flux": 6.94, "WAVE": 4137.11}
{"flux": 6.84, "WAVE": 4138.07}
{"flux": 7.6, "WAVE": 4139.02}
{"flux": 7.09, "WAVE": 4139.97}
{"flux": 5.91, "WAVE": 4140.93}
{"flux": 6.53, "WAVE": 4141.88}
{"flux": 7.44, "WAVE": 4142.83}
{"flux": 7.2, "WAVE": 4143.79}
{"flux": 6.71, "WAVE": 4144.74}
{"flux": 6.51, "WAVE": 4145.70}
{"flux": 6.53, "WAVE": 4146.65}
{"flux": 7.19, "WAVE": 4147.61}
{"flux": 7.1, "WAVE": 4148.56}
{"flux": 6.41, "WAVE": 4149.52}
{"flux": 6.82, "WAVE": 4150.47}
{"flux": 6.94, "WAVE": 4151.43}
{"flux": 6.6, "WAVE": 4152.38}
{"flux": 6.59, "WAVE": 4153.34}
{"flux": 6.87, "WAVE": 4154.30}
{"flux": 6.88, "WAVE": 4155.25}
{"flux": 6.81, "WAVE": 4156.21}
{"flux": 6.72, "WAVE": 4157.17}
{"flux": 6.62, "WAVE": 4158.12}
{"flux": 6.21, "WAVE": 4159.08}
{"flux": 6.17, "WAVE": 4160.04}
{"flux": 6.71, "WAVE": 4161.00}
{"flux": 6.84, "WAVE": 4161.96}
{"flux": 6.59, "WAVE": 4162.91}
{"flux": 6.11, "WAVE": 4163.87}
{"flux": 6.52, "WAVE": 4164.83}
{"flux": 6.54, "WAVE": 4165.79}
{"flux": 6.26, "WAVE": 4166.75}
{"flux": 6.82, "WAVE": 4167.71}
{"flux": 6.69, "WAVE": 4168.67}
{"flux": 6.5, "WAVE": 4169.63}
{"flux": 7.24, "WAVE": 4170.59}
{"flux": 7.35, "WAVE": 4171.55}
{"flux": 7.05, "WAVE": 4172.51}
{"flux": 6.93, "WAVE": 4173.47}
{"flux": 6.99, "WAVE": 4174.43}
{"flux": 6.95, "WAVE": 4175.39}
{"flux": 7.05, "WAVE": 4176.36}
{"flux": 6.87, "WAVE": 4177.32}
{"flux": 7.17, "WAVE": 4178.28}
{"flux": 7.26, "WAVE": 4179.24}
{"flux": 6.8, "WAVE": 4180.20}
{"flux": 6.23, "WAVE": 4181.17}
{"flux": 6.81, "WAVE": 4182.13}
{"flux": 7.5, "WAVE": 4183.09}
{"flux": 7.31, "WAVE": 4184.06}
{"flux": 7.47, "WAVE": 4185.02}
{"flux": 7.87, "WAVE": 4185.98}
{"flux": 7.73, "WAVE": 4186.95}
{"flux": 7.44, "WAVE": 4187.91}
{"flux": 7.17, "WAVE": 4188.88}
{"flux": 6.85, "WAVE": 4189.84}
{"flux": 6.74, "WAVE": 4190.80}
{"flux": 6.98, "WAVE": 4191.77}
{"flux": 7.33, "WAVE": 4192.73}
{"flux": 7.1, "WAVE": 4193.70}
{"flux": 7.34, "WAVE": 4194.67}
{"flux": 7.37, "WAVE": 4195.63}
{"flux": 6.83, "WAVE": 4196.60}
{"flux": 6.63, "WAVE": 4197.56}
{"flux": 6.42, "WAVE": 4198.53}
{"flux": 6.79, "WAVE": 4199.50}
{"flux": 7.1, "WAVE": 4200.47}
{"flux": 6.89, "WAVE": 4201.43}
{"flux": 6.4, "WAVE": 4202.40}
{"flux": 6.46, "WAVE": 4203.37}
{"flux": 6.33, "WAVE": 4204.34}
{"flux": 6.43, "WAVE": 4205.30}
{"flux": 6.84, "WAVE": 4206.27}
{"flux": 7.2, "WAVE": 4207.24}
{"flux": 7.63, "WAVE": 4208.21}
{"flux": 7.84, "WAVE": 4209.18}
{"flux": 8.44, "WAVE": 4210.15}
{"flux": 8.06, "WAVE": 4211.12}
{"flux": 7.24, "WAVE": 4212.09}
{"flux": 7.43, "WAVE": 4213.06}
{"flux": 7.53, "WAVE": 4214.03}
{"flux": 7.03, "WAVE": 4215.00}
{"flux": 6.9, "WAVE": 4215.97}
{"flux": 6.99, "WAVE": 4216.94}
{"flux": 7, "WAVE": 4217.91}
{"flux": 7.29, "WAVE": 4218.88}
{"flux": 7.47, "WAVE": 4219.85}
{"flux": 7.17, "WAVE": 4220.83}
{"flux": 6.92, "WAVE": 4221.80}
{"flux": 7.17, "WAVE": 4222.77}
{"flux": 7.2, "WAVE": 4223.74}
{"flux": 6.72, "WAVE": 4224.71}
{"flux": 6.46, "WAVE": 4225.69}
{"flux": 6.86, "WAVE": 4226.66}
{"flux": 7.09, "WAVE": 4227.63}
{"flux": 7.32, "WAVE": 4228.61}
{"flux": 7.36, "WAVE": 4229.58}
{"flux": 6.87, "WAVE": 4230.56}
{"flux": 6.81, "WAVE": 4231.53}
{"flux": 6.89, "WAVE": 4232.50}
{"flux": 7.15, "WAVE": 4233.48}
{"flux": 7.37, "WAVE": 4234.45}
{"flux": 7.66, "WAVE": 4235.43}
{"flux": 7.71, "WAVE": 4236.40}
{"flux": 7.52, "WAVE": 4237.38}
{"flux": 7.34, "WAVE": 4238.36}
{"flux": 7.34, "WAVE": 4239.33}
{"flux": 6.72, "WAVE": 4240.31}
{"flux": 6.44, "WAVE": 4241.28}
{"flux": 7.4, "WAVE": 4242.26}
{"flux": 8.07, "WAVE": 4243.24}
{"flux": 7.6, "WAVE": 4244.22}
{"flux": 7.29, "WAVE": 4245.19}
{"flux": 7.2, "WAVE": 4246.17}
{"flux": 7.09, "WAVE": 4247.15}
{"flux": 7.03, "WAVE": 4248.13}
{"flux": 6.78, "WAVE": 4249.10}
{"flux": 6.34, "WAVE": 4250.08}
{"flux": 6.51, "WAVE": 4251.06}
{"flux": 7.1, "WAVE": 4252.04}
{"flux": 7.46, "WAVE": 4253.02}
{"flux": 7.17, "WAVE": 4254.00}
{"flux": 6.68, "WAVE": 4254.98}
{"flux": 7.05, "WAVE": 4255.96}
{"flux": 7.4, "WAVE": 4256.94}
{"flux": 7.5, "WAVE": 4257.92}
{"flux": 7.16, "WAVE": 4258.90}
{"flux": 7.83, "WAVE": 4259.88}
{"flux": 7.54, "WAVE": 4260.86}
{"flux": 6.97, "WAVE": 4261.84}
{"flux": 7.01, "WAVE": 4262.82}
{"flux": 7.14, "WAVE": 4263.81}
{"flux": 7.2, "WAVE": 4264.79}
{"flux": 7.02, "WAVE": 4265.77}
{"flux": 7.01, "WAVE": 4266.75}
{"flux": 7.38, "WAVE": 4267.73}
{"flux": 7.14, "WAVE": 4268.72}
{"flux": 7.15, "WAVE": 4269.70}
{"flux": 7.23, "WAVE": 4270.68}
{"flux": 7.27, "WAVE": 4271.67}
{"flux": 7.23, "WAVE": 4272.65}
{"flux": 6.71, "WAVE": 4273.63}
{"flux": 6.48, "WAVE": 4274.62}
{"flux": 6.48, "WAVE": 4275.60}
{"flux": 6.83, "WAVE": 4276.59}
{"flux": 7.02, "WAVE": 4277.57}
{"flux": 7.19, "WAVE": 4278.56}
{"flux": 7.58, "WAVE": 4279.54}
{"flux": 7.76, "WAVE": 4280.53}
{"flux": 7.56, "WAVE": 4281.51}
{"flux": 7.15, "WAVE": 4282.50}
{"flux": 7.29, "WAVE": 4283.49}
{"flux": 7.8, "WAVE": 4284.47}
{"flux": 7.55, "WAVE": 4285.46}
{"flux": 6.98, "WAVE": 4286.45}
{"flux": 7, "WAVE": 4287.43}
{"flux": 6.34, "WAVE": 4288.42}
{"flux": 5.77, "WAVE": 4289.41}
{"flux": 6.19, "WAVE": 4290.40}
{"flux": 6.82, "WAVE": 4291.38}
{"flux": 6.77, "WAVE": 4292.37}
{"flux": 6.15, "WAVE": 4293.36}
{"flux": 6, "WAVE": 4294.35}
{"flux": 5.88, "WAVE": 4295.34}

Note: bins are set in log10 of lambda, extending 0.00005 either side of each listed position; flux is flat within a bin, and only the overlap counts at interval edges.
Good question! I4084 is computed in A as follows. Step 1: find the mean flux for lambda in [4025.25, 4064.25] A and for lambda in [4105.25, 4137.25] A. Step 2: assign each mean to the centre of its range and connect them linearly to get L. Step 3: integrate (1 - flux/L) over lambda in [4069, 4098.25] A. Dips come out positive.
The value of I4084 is 1.6 A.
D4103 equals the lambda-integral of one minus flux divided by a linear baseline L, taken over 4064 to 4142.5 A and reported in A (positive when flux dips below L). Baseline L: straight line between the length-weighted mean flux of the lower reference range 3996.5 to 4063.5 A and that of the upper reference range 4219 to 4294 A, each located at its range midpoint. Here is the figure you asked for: 5.7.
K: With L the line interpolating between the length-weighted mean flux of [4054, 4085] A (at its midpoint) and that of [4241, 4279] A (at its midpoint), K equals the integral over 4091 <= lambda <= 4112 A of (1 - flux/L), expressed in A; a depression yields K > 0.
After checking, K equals 1.7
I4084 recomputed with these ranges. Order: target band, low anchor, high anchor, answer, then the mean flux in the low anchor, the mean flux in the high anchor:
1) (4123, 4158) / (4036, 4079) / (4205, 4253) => 0.4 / 6.58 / 7.18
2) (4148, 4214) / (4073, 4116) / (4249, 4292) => -2.9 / 6.26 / 7.06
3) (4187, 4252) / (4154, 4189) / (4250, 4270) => -0.7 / 6.89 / 7.15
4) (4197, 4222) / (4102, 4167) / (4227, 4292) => -0.7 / 6.59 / 7.12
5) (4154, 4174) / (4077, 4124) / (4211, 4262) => 0.0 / 6.27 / 7.17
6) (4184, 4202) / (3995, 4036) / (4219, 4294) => -0.2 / 6.92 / 7.09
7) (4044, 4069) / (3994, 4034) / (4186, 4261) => 1.7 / 6.93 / 7.14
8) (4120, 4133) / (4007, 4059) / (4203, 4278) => 0.9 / 6.99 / 7.14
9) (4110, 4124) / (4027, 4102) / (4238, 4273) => 0.3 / 6.5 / 7.16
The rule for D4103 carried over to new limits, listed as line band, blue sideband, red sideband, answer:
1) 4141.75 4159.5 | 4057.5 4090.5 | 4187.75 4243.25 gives 0.0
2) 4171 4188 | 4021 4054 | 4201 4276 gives -0.2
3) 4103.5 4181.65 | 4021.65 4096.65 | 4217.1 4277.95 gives 1.8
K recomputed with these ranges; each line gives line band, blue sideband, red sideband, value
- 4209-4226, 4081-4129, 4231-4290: -0.9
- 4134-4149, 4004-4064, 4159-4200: 0.0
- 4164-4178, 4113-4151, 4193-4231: 0.2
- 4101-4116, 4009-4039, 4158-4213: 1.7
